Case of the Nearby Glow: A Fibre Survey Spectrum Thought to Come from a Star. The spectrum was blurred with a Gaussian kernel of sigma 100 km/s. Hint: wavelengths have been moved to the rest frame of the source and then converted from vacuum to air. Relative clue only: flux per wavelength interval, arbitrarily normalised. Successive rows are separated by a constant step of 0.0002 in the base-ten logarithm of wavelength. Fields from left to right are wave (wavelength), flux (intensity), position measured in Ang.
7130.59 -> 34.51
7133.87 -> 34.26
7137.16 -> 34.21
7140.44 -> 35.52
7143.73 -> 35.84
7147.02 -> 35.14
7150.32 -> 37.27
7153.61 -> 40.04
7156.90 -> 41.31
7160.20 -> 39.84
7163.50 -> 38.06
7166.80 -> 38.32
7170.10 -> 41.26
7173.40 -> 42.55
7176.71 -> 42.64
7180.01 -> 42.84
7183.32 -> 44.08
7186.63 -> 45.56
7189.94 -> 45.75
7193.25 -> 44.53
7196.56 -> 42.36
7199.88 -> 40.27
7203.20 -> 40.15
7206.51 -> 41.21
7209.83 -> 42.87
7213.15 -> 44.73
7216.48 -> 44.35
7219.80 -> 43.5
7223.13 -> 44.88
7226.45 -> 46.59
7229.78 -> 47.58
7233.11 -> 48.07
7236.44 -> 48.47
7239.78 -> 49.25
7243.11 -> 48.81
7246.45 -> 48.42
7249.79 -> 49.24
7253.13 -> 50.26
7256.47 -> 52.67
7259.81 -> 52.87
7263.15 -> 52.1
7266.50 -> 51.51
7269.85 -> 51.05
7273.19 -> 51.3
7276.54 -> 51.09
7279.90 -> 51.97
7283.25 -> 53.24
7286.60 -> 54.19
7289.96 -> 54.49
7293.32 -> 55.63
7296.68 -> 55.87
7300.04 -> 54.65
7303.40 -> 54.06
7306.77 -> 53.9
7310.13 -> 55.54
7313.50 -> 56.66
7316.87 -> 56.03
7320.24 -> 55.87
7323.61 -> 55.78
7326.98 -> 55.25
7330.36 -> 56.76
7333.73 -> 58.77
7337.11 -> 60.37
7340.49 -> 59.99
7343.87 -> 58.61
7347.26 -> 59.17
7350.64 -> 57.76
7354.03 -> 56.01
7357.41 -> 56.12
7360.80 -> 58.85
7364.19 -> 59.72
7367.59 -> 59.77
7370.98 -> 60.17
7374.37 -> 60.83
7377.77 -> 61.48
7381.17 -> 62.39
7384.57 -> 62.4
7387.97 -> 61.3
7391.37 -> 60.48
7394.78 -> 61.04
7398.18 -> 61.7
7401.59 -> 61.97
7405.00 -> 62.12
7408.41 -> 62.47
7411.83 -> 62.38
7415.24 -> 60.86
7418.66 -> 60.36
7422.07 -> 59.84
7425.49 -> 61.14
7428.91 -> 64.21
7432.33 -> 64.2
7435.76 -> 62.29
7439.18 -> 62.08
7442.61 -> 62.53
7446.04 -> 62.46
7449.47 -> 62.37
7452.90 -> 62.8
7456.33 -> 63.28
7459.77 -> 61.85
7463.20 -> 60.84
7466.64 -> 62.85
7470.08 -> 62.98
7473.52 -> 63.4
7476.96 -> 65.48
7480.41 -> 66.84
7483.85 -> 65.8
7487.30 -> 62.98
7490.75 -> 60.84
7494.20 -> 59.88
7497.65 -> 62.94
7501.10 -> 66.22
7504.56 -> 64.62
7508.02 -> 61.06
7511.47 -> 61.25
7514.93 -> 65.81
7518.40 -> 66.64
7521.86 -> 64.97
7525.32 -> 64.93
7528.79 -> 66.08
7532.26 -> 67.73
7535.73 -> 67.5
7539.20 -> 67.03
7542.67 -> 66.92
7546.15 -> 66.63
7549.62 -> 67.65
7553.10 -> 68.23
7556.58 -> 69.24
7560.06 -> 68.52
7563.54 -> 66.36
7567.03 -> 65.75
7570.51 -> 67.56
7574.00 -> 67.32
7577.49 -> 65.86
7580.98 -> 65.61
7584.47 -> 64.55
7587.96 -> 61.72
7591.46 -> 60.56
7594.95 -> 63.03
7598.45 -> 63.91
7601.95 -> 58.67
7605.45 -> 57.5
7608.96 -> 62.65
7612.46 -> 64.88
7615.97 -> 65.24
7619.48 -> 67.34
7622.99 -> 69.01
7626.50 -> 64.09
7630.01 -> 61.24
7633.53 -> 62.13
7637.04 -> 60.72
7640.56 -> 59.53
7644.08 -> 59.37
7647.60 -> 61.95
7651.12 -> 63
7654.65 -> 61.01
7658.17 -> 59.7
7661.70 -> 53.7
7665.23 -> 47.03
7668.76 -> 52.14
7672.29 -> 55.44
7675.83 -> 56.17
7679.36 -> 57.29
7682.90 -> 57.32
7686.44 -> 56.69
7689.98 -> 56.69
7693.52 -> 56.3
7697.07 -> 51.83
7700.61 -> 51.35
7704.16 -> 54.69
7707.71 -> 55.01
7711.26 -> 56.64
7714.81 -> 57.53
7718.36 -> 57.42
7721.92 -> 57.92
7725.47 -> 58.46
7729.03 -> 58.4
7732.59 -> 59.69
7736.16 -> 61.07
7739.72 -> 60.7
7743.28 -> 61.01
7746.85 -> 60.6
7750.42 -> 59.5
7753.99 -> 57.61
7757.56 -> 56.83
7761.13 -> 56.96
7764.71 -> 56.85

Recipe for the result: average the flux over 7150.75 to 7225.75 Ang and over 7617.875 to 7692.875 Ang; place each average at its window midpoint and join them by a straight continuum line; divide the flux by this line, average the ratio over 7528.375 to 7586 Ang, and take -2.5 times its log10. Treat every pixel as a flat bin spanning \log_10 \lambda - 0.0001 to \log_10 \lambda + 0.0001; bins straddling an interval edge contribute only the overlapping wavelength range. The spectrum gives -0.204 mag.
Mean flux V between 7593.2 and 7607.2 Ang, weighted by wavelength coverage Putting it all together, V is 60.8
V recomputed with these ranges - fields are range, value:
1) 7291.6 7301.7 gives 55.4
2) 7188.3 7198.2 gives 44.2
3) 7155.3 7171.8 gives 39.8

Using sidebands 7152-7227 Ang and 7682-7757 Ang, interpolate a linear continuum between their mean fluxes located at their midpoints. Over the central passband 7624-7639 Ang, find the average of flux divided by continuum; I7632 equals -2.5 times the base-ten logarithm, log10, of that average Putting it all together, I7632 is -0.14 mag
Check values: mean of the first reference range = 42.5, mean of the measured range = 62.4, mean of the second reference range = 57.4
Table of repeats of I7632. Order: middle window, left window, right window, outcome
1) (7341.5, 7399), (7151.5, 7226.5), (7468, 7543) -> -0.090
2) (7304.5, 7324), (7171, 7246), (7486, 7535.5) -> -0.084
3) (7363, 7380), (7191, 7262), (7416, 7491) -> -0.067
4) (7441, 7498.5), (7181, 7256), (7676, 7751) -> -0.216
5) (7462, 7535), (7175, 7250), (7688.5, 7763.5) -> -0.228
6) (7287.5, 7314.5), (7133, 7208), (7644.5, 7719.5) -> -0.236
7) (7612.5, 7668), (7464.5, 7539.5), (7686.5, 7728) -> -0.041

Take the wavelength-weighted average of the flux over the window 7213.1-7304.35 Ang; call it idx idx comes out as 50.5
